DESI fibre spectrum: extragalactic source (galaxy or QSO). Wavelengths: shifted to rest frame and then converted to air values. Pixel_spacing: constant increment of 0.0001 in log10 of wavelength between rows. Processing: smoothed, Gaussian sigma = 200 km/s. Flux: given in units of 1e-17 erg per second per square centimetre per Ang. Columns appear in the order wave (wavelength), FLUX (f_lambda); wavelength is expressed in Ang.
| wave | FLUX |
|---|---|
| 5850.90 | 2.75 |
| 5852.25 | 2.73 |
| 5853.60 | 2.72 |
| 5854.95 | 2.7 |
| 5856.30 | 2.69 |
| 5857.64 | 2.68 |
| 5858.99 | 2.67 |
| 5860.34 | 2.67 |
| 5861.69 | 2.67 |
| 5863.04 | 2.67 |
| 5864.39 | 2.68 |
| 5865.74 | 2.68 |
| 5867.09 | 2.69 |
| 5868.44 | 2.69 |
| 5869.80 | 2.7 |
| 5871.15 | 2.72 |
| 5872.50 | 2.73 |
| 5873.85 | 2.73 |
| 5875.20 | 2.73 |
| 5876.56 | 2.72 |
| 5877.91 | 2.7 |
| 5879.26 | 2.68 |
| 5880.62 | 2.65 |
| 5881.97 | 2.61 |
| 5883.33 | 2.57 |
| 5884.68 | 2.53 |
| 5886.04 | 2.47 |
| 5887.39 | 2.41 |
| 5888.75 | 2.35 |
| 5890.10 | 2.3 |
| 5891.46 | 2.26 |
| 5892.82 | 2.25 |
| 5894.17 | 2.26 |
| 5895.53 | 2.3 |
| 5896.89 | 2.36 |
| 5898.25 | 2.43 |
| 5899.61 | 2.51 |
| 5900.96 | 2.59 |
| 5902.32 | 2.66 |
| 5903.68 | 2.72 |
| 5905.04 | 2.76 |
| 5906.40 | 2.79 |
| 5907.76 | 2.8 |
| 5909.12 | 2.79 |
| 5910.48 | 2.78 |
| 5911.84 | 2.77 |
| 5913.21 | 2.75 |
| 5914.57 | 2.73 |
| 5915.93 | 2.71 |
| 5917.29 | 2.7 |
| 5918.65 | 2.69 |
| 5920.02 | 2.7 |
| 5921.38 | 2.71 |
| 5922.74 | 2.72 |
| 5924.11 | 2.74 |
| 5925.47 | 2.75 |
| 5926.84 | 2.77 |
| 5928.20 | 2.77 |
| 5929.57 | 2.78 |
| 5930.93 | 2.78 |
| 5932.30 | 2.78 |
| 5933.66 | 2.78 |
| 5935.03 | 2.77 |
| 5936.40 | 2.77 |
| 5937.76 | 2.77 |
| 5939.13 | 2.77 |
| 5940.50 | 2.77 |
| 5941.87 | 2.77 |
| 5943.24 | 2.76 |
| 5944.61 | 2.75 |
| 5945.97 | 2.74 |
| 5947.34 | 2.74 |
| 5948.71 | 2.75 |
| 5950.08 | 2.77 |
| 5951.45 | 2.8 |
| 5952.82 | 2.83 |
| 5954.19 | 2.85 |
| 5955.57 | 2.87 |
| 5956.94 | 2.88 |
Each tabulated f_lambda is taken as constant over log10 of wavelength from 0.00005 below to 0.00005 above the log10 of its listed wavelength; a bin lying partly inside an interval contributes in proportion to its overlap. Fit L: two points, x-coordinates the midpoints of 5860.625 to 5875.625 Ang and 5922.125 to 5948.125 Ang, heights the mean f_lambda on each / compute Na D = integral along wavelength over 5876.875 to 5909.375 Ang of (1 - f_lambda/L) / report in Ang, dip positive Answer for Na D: 2.3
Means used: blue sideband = 2.7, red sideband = 2.76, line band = 2.53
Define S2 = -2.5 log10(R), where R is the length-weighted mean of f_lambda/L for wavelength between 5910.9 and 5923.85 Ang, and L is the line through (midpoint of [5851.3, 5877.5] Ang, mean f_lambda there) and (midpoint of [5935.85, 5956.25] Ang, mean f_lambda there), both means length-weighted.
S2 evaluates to 0.012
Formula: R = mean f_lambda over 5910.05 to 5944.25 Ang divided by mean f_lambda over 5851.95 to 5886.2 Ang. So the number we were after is 1.0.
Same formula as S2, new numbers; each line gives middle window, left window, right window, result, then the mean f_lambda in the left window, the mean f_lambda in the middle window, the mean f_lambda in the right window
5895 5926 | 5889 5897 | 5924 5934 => -0.06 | 2.29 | 2.67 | 2.77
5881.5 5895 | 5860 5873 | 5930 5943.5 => 0.14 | 2.69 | 2.4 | 2.77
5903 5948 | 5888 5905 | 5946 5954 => -0.06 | 2.43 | 2.75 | 2.78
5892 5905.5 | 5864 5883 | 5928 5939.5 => 0.10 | 2.69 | 2.48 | 2.77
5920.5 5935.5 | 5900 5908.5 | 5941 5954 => 0.00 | 2.72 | 2.76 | 2.77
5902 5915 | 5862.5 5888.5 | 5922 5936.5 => -0.02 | 2.65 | 2.76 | 2.76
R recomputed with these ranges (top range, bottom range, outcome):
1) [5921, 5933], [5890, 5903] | 1.15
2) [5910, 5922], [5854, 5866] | 1.02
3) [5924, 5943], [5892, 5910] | 1.08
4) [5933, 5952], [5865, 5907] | 1.08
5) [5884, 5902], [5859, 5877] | 0.89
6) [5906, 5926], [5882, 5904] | 1.13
